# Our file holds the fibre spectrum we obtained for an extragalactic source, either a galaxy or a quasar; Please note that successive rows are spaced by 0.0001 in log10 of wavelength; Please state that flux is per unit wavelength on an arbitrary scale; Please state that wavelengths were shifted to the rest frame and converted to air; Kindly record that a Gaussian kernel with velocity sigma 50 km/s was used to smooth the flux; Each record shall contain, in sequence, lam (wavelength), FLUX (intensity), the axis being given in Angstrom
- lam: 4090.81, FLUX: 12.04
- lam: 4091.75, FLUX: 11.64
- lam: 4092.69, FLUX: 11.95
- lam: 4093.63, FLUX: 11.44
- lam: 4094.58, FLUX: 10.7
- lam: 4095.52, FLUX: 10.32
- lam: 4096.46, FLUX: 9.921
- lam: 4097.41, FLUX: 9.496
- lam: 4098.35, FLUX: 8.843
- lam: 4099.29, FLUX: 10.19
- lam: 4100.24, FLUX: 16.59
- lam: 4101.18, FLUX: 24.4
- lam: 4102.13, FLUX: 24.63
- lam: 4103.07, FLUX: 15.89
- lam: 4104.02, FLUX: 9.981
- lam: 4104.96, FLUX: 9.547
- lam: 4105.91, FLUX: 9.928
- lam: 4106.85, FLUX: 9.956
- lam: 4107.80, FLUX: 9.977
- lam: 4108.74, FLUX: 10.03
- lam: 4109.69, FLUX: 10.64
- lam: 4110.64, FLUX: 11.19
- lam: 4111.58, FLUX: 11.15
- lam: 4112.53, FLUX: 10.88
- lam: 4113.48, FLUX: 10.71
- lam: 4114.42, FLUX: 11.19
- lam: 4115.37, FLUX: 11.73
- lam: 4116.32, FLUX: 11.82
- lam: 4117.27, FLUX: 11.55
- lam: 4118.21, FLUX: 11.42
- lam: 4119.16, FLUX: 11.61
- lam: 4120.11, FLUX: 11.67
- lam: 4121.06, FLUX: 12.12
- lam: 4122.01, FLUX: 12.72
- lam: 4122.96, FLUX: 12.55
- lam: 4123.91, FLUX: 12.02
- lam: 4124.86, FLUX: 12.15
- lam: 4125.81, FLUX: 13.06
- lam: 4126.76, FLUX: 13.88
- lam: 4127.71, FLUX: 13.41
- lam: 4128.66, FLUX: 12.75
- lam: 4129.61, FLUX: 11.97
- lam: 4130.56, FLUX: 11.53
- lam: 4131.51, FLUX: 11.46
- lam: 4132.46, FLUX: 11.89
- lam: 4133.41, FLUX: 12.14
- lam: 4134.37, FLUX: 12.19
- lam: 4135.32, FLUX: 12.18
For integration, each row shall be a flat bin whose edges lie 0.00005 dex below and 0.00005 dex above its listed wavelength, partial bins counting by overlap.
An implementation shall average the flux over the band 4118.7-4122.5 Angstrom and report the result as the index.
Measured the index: 12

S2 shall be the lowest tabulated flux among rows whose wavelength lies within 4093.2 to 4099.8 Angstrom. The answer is 8.843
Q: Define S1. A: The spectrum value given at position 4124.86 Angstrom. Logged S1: 12.15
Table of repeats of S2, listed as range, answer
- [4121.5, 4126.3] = 12.02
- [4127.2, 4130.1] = 11.97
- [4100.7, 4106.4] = 9.547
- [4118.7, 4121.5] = 11.61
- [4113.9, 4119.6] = 11.19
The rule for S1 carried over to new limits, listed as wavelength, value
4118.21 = 11.42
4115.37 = 11.73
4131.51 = 11.46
